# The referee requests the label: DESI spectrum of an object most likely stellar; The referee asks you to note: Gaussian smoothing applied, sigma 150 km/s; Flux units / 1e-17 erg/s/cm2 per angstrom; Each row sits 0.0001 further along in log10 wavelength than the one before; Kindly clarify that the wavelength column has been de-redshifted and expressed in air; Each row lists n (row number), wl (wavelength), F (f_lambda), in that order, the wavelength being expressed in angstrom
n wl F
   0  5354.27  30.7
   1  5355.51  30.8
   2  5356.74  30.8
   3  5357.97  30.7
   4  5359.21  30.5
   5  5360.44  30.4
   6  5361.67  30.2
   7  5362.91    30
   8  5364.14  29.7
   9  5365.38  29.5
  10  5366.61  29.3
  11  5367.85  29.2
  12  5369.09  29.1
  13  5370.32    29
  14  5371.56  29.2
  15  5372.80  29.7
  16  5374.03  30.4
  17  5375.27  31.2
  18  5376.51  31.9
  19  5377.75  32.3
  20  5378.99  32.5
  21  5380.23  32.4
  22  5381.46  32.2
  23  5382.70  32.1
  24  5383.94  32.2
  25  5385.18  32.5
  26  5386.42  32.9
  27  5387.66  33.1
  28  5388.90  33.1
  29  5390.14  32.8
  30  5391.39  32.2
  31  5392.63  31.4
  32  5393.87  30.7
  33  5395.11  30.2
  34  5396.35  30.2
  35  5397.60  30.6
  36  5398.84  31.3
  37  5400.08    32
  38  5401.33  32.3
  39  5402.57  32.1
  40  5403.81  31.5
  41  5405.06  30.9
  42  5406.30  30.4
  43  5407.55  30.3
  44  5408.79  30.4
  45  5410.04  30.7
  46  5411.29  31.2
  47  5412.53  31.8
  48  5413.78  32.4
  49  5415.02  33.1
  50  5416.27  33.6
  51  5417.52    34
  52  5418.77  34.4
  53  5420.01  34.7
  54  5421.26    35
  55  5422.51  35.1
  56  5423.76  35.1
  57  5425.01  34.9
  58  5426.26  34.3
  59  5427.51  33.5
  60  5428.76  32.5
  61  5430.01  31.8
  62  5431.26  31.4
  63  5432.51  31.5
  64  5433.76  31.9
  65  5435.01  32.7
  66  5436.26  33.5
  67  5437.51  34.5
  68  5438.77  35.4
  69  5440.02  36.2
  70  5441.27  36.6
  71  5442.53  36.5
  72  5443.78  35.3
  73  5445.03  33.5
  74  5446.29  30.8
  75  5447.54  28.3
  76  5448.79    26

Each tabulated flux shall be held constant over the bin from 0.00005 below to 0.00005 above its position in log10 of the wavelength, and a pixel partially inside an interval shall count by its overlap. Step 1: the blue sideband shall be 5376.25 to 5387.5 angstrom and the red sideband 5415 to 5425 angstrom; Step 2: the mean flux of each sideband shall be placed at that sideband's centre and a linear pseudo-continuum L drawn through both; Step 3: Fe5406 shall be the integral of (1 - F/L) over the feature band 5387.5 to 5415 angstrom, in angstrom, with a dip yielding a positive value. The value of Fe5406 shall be 1.6 angstrom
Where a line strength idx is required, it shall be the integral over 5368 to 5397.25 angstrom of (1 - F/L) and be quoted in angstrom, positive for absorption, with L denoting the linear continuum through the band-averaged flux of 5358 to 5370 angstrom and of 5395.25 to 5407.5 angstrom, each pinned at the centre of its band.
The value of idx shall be -0.9 angstrom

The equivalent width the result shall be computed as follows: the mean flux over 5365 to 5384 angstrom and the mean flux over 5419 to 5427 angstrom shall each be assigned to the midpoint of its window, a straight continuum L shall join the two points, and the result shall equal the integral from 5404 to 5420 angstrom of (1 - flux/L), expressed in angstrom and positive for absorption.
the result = 0.9 angstrom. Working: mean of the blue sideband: 30.7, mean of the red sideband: 34.8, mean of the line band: 32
